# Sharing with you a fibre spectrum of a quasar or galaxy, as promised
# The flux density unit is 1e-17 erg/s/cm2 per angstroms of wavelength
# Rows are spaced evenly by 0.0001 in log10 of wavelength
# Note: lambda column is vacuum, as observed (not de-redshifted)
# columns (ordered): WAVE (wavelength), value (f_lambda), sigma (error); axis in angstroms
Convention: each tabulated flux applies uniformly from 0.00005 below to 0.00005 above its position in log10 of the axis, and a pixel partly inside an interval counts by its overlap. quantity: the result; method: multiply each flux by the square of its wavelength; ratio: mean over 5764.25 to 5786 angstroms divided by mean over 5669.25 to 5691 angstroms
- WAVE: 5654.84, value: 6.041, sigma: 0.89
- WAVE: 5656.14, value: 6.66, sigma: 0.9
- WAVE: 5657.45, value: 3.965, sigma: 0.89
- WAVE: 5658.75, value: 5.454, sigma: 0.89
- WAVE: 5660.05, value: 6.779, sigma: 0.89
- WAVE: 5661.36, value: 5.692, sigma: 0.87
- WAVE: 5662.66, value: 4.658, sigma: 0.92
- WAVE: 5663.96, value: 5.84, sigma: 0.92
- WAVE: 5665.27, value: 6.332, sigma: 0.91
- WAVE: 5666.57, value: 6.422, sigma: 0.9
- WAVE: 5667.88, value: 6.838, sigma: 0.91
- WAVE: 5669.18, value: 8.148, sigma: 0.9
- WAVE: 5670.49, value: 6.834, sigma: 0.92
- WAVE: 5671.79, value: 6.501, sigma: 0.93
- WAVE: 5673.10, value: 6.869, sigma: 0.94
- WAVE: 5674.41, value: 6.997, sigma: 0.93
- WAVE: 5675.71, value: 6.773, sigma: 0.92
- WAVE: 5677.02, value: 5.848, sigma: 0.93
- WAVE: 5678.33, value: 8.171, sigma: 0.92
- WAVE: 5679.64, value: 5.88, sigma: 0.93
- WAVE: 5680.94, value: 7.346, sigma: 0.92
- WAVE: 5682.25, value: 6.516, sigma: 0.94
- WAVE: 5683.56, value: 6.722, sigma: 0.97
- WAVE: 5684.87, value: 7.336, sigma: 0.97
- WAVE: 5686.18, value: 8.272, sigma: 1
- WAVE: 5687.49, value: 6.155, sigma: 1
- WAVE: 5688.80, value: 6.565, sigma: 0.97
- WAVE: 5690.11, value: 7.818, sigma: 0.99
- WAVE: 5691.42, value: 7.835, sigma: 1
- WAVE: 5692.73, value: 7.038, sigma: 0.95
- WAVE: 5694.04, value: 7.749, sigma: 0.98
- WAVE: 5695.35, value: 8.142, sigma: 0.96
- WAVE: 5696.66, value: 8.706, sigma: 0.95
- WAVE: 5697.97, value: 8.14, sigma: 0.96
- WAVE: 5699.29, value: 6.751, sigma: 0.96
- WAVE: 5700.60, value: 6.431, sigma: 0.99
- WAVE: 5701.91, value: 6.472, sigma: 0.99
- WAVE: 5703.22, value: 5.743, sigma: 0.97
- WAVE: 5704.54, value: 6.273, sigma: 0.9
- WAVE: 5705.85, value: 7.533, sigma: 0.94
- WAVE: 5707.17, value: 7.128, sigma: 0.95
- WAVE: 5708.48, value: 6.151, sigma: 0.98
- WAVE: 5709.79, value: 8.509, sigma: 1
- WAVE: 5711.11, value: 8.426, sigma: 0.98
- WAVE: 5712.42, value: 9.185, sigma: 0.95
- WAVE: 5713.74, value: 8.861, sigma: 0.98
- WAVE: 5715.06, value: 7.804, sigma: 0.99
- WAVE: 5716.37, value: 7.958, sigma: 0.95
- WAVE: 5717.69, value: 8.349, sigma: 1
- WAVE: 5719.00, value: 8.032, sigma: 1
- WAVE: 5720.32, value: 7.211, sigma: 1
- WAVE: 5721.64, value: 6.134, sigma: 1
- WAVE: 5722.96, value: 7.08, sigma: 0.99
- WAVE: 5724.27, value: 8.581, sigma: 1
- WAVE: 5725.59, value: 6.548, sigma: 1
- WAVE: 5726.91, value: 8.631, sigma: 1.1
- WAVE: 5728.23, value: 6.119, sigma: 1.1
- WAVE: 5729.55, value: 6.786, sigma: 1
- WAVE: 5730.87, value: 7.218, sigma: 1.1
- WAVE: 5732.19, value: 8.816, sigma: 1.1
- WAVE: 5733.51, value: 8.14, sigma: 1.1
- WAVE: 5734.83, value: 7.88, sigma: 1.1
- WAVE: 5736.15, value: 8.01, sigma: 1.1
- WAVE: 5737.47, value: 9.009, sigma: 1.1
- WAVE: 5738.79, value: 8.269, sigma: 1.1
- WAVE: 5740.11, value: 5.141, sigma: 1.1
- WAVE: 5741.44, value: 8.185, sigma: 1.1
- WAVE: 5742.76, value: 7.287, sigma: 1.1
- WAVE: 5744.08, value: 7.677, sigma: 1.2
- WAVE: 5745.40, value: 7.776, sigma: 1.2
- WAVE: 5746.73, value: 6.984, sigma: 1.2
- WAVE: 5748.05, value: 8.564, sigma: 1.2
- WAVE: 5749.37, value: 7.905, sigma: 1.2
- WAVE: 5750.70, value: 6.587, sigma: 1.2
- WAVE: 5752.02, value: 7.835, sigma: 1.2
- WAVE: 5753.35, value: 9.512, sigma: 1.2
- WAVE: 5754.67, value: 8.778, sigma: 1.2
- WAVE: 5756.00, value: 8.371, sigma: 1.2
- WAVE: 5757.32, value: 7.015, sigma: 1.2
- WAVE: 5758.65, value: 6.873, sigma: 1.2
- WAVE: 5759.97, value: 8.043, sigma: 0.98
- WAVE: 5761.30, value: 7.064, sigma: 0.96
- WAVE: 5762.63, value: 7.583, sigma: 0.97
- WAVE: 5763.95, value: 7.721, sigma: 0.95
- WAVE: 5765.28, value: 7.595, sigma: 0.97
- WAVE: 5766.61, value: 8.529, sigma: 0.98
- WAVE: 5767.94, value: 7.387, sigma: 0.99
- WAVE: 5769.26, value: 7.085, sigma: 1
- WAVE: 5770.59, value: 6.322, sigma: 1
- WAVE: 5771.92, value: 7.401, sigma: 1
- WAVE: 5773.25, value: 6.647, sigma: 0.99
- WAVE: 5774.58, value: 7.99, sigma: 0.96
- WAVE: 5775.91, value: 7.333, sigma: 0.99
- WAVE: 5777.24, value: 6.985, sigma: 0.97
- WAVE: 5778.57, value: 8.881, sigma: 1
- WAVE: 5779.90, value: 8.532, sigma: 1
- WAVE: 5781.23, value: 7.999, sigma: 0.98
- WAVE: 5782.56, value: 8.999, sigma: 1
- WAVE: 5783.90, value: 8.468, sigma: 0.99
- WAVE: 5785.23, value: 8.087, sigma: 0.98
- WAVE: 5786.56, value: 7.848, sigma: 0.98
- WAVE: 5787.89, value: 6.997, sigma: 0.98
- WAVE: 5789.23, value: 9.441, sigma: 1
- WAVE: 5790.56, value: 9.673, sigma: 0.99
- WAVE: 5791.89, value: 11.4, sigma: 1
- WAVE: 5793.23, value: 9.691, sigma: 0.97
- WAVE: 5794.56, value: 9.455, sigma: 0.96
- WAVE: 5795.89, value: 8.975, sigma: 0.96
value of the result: 1.15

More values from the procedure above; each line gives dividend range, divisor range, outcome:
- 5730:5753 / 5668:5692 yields 1.13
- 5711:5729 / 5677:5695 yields 1.10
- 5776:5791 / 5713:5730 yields 1.12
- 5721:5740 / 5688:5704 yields 1.06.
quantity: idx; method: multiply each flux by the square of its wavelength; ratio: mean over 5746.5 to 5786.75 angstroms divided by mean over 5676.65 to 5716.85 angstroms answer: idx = 1.09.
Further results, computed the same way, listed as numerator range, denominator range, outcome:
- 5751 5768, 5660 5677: 1.25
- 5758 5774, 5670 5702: 1.06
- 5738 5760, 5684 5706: 1.09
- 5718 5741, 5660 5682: 1.17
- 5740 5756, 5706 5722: 1.01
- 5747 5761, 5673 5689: 1.18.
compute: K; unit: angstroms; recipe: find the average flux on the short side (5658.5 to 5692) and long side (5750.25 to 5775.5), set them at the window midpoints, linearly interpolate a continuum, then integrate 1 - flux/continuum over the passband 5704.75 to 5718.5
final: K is -1.6 angstroms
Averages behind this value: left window 6.73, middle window 7.94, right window 7.6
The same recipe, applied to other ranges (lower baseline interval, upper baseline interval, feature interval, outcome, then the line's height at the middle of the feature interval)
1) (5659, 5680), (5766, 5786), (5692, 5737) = -3.2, 7.05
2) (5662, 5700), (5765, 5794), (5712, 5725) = -0.8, 7.45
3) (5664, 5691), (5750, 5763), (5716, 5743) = -0.4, 7.47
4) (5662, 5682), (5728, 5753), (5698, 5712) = 0.2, 7.11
